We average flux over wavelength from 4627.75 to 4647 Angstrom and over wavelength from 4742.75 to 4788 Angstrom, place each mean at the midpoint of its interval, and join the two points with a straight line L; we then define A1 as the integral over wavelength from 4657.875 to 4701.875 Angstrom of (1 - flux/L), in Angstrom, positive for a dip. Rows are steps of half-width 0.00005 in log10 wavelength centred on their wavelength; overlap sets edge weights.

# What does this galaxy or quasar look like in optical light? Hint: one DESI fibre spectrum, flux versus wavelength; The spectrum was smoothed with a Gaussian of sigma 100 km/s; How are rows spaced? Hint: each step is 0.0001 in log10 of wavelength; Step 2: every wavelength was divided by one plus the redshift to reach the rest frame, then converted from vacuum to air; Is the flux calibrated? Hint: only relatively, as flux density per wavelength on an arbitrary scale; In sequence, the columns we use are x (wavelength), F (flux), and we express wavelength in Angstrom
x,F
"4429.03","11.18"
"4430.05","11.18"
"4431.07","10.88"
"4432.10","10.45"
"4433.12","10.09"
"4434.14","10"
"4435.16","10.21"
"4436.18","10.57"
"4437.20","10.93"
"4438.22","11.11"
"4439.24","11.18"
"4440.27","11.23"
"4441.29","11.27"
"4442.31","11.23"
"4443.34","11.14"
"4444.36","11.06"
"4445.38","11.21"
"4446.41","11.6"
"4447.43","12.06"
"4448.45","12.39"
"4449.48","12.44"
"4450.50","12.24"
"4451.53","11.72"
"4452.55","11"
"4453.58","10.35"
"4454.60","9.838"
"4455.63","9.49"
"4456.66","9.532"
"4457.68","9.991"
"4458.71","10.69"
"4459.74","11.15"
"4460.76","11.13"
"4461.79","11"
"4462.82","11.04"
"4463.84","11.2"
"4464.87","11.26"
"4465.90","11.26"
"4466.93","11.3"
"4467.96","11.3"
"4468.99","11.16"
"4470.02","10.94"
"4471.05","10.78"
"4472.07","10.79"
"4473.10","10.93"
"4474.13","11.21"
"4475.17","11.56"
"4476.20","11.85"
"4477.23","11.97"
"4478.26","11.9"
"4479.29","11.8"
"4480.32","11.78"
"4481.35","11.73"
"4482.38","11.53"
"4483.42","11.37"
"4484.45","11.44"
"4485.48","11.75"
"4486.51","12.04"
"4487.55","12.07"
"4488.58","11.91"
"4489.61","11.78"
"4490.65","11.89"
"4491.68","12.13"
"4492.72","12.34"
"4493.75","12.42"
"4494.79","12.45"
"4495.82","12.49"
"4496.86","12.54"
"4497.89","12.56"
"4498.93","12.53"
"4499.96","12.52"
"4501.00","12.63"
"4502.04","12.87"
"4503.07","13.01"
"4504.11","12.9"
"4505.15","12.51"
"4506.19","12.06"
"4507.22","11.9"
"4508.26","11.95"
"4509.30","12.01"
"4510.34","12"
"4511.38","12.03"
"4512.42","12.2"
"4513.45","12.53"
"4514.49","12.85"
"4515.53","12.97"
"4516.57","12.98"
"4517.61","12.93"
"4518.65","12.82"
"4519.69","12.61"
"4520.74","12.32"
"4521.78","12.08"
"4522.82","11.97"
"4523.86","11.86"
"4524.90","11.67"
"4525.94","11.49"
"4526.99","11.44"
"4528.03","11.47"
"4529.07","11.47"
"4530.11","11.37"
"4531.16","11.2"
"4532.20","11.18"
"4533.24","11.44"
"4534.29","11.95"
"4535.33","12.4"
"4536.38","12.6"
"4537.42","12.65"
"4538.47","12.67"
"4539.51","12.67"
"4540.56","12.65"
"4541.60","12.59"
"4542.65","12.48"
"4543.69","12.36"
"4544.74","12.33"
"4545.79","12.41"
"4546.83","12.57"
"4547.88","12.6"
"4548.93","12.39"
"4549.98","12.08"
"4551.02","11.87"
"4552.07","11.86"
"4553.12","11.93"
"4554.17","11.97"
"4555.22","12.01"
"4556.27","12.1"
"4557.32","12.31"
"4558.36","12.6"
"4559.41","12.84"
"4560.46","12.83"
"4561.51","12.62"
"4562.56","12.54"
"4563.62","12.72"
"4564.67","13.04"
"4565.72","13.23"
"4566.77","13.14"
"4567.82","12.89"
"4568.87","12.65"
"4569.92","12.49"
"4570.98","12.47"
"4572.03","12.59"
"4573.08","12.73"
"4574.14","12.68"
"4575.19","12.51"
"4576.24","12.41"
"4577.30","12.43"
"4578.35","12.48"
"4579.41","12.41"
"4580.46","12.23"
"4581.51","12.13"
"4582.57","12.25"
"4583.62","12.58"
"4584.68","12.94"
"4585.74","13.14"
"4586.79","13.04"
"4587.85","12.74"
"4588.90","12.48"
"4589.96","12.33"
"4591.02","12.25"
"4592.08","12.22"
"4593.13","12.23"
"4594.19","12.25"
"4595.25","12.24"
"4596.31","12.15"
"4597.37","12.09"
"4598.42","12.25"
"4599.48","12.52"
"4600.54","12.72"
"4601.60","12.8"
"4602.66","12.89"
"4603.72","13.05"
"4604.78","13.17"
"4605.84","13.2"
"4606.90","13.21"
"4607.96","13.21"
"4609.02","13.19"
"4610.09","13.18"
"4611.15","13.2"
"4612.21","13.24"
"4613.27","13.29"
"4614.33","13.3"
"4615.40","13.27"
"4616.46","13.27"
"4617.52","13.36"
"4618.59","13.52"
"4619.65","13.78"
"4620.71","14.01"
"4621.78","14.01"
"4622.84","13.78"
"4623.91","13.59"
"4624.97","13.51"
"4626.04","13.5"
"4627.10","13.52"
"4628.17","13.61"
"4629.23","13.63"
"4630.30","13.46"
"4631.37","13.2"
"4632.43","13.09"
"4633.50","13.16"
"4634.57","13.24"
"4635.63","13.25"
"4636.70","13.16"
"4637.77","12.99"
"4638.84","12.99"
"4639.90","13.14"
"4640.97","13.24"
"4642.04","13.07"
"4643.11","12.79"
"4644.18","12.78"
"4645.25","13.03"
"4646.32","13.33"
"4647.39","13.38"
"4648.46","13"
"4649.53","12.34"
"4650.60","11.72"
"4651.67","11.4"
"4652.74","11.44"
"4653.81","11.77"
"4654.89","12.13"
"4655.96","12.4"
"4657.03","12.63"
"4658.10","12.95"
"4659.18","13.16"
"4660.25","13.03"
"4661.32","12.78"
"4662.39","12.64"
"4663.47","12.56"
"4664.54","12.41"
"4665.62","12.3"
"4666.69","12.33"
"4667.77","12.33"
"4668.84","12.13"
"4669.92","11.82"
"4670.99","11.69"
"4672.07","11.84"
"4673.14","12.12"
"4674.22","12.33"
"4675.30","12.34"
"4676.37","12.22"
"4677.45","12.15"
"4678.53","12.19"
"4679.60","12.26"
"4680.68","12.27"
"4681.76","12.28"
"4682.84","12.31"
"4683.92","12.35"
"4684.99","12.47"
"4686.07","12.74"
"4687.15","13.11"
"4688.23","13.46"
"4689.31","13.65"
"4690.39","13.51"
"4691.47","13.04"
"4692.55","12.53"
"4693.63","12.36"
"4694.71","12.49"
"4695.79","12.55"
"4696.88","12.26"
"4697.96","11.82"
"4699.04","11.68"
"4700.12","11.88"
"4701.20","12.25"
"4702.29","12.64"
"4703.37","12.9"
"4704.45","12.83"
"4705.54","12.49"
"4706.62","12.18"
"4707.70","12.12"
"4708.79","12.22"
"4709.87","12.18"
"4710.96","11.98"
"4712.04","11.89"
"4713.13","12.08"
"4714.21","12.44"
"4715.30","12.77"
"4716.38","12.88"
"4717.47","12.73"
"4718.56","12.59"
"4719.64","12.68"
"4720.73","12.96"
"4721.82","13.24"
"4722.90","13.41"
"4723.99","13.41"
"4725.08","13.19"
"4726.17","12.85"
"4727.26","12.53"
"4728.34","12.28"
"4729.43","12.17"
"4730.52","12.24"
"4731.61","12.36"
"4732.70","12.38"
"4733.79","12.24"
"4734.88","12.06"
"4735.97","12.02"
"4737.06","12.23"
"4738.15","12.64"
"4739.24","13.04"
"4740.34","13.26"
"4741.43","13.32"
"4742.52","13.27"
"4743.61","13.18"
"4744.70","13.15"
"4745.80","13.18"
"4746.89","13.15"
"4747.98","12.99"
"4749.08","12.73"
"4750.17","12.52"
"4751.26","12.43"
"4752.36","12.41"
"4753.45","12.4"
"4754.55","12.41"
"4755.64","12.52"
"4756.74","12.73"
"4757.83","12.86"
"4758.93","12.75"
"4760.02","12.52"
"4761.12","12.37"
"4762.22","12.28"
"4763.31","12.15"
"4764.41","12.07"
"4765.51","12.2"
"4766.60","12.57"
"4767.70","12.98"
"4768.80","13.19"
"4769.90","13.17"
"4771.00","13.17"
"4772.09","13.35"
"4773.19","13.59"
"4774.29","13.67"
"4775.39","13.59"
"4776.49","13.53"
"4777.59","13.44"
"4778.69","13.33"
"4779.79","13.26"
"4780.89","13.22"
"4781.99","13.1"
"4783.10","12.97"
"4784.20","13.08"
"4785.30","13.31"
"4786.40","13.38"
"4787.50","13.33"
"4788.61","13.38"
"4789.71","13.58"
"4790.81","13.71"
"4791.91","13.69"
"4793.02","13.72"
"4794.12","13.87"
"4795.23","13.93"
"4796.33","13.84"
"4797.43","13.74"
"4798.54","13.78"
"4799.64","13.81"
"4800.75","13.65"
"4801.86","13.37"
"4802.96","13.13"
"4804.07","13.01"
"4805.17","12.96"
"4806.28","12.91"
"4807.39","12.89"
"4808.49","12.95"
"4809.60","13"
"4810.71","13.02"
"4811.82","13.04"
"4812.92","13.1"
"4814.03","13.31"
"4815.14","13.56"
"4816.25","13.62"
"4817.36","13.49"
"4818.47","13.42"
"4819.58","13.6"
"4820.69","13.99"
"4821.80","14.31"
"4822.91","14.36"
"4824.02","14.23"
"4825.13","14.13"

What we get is 2.2 Angstrom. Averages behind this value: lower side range 13.2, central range 12.4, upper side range 12.9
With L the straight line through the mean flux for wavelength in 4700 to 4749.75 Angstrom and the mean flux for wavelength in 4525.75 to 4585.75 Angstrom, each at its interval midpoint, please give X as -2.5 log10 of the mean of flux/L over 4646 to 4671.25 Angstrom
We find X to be 0.01 mag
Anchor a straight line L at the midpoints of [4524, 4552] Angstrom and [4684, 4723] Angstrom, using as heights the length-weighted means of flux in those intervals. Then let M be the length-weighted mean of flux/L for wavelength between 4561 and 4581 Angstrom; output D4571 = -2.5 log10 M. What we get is -0.04 mag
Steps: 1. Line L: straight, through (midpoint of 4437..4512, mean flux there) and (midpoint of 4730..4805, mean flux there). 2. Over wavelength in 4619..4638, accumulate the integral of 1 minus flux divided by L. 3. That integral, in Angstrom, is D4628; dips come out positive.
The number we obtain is -1.74 Angstrom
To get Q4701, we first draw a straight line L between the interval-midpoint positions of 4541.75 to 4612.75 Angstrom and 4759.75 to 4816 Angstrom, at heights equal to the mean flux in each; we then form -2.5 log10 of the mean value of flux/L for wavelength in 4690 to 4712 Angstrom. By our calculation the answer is 0.05 mag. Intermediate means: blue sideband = 12.6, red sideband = 13.2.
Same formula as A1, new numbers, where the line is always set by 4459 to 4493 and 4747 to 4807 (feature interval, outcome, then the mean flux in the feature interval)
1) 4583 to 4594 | -0.4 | 12.6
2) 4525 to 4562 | -0.9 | 12.2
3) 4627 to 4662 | -1.3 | 12.9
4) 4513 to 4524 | -0.8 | 12.6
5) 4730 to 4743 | 0.3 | 12.6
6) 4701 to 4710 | 0.2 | 12.4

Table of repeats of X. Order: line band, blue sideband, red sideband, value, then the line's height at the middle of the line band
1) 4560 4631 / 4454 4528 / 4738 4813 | -0.05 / 12.3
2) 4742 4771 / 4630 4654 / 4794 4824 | 0.05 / 13.3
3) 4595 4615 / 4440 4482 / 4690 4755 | -0.08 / 12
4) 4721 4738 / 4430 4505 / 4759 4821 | 0.03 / 12.9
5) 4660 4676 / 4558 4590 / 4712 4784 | 0.04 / 12.7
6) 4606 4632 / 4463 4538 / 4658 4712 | -0.10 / 12.3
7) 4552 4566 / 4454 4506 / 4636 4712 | -0.04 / 12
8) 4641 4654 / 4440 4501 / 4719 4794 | -0.02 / 12.4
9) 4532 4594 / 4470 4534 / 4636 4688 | -0.02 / 12.2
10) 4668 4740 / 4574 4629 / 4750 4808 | 0.05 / 13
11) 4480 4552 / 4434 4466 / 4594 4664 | -0.04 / 11.7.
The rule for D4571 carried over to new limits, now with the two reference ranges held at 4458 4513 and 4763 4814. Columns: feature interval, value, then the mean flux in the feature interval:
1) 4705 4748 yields 0.027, 12.6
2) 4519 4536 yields 0.022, 11.8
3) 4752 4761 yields 0.045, 12.6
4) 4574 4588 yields -0.027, 12.6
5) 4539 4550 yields -0.035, 12.5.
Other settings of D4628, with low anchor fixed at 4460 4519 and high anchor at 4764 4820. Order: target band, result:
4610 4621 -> -0.8 Angstrom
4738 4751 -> 0.1 Angstrom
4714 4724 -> 0.1 Angstrom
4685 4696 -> -0.1 Angstrom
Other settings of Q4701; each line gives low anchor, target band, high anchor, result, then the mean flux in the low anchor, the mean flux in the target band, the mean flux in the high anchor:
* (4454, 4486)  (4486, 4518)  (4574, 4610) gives -0.080 mag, 11.1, 12.4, 12.6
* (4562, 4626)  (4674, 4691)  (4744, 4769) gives 0.010 mag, 12.9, 12.6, 12.6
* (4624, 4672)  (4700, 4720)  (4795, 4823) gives 0.052 mag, 12.8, 12.4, 13.4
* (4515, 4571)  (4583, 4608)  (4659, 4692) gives -0.022 mag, 12.3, 12.6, 12.5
